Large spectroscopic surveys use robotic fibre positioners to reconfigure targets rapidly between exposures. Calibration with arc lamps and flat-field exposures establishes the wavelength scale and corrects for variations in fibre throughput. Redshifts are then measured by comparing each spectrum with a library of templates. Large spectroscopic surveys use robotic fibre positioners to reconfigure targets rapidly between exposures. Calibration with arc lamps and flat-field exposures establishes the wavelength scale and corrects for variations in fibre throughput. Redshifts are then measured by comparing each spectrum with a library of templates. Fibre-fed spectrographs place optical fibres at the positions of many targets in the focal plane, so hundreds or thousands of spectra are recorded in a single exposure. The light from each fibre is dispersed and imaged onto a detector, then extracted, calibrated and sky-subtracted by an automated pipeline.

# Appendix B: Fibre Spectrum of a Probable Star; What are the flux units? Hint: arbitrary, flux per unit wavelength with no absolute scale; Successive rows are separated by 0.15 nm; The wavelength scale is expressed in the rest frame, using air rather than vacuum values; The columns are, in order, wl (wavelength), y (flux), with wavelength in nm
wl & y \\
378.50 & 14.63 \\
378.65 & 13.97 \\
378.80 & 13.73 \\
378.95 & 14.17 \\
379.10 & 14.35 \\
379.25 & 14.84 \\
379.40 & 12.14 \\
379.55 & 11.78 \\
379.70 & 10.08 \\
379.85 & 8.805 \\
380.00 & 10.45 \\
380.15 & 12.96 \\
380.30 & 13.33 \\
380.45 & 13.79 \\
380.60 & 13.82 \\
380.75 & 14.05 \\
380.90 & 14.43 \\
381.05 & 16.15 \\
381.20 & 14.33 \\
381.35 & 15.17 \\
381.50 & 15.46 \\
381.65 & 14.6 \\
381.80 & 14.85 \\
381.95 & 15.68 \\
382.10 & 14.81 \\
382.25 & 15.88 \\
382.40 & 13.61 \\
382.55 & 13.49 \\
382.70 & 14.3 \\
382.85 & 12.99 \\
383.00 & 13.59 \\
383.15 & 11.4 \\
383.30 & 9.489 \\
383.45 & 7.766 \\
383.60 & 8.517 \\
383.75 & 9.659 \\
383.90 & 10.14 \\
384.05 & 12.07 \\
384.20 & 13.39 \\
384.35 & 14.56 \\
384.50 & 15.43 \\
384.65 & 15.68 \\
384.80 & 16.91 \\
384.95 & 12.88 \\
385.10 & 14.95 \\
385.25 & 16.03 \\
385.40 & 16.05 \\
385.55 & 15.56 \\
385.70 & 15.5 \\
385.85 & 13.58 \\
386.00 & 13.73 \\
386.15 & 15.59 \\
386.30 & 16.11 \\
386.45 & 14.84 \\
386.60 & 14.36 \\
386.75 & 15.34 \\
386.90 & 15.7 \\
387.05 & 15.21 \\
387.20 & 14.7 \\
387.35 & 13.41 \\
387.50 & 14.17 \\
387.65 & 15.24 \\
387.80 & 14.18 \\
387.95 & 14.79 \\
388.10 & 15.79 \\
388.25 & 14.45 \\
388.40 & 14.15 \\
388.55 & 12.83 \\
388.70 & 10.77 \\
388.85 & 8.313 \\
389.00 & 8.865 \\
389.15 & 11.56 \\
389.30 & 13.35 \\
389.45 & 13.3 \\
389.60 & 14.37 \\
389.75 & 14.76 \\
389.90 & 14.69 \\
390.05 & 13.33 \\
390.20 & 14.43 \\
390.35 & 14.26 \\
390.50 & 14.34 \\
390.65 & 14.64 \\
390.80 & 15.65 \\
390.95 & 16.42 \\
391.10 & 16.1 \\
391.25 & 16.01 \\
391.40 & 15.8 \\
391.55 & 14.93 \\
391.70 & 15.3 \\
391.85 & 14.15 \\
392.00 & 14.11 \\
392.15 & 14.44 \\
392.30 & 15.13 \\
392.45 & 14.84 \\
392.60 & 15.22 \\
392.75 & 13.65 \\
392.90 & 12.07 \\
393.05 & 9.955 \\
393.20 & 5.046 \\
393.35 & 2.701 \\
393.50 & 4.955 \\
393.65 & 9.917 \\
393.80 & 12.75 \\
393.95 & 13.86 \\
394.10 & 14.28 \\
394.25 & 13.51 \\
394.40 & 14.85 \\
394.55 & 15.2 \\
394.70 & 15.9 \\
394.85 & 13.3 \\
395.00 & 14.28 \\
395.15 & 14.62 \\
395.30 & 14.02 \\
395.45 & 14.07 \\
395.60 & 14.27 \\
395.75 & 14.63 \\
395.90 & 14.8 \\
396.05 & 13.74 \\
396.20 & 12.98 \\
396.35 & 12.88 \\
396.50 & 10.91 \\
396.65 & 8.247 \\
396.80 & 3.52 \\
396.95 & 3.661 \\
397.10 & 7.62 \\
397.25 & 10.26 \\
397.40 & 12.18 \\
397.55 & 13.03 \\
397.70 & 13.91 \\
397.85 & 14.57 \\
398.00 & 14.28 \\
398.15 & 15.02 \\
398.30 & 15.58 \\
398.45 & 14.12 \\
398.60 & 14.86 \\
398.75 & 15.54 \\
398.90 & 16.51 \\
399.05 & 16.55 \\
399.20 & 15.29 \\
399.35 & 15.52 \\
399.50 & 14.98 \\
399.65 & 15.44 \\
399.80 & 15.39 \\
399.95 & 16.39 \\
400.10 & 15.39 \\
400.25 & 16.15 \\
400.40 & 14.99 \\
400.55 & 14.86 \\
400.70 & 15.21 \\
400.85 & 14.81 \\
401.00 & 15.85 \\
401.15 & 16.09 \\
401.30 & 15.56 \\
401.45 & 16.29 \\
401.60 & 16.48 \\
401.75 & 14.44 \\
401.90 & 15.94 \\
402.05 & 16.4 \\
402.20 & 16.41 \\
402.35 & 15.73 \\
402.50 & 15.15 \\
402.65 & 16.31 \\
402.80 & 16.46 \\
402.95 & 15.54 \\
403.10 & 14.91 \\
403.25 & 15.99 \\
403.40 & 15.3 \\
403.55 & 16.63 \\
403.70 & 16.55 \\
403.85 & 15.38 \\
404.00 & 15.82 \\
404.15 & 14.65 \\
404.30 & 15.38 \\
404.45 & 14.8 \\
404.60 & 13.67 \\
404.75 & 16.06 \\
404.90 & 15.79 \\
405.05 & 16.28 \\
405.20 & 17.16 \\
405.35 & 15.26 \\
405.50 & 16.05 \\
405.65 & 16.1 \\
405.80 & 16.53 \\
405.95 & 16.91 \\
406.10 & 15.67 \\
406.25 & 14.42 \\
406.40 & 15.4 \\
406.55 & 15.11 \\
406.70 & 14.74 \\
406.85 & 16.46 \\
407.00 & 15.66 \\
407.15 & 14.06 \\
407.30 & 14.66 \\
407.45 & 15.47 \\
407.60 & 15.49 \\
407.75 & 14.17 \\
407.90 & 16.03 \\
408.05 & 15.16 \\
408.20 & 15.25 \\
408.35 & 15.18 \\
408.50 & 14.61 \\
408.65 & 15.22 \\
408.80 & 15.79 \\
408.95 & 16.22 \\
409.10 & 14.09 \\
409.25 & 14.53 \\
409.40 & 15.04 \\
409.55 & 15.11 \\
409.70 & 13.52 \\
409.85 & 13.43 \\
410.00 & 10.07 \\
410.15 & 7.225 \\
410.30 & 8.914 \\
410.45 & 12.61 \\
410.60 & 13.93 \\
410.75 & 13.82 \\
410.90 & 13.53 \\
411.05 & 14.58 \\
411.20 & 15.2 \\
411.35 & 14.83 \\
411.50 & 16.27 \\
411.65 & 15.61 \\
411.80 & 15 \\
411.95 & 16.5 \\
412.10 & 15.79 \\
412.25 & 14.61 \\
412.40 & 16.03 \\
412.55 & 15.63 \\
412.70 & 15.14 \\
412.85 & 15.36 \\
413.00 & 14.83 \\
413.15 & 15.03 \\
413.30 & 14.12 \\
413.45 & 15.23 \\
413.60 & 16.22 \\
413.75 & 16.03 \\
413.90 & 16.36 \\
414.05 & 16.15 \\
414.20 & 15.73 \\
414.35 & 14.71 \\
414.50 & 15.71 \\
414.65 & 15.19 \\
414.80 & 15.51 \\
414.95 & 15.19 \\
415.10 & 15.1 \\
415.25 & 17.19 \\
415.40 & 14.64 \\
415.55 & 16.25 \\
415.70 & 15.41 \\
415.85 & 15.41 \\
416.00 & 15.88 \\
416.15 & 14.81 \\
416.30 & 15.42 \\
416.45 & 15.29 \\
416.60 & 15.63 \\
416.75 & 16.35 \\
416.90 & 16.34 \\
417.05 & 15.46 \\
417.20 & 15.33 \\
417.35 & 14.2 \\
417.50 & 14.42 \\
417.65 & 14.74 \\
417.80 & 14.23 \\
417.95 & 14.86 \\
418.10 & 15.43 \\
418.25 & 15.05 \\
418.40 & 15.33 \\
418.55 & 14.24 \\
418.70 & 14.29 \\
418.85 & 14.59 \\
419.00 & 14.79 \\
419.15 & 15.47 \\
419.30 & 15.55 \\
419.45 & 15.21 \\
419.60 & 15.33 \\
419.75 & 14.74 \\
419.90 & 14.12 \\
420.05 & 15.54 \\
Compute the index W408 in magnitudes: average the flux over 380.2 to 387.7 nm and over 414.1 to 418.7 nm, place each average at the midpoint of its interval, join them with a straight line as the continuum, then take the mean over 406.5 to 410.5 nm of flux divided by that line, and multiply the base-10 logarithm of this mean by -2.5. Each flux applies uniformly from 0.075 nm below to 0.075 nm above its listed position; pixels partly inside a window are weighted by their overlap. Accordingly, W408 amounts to 0.06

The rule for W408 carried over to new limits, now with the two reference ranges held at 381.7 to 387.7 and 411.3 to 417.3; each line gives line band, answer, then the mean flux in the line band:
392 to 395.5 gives 0.15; 12.6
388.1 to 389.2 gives 0.19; 11.9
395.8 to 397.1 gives 0.40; 10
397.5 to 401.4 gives -0.04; 15.2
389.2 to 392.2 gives -0.03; 14.7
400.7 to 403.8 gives -0.07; 15.8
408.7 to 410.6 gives 0.17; 13.1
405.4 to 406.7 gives -0.04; 15.7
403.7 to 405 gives -0.02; 15.3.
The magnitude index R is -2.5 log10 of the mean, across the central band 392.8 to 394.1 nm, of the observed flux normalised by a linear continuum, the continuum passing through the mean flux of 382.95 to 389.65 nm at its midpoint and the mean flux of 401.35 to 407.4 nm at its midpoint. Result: 0.47 mag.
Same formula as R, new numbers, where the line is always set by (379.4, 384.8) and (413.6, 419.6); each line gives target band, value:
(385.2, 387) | -0.14 mag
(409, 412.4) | 0.08 mag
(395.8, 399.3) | 0.12 mag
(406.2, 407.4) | -0.03 mag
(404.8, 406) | -0.12 mag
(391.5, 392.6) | -0.08 mag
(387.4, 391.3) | -0.02 mag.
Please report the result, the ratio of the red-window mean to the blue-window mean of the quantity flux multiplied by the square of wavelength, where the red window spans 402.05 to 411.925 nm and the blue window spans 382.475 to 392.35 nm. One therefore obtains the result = 1.19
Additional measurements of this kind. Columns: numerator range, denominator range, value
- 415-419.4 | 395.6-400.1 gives 1.26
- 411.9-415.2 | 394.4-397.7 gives 1.38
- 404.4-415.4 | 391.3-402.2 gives 1.17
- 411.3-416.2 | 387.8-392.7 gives 1.24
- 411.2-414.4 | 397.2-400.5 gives 1.12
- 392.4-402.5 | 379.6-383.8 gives 1.13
